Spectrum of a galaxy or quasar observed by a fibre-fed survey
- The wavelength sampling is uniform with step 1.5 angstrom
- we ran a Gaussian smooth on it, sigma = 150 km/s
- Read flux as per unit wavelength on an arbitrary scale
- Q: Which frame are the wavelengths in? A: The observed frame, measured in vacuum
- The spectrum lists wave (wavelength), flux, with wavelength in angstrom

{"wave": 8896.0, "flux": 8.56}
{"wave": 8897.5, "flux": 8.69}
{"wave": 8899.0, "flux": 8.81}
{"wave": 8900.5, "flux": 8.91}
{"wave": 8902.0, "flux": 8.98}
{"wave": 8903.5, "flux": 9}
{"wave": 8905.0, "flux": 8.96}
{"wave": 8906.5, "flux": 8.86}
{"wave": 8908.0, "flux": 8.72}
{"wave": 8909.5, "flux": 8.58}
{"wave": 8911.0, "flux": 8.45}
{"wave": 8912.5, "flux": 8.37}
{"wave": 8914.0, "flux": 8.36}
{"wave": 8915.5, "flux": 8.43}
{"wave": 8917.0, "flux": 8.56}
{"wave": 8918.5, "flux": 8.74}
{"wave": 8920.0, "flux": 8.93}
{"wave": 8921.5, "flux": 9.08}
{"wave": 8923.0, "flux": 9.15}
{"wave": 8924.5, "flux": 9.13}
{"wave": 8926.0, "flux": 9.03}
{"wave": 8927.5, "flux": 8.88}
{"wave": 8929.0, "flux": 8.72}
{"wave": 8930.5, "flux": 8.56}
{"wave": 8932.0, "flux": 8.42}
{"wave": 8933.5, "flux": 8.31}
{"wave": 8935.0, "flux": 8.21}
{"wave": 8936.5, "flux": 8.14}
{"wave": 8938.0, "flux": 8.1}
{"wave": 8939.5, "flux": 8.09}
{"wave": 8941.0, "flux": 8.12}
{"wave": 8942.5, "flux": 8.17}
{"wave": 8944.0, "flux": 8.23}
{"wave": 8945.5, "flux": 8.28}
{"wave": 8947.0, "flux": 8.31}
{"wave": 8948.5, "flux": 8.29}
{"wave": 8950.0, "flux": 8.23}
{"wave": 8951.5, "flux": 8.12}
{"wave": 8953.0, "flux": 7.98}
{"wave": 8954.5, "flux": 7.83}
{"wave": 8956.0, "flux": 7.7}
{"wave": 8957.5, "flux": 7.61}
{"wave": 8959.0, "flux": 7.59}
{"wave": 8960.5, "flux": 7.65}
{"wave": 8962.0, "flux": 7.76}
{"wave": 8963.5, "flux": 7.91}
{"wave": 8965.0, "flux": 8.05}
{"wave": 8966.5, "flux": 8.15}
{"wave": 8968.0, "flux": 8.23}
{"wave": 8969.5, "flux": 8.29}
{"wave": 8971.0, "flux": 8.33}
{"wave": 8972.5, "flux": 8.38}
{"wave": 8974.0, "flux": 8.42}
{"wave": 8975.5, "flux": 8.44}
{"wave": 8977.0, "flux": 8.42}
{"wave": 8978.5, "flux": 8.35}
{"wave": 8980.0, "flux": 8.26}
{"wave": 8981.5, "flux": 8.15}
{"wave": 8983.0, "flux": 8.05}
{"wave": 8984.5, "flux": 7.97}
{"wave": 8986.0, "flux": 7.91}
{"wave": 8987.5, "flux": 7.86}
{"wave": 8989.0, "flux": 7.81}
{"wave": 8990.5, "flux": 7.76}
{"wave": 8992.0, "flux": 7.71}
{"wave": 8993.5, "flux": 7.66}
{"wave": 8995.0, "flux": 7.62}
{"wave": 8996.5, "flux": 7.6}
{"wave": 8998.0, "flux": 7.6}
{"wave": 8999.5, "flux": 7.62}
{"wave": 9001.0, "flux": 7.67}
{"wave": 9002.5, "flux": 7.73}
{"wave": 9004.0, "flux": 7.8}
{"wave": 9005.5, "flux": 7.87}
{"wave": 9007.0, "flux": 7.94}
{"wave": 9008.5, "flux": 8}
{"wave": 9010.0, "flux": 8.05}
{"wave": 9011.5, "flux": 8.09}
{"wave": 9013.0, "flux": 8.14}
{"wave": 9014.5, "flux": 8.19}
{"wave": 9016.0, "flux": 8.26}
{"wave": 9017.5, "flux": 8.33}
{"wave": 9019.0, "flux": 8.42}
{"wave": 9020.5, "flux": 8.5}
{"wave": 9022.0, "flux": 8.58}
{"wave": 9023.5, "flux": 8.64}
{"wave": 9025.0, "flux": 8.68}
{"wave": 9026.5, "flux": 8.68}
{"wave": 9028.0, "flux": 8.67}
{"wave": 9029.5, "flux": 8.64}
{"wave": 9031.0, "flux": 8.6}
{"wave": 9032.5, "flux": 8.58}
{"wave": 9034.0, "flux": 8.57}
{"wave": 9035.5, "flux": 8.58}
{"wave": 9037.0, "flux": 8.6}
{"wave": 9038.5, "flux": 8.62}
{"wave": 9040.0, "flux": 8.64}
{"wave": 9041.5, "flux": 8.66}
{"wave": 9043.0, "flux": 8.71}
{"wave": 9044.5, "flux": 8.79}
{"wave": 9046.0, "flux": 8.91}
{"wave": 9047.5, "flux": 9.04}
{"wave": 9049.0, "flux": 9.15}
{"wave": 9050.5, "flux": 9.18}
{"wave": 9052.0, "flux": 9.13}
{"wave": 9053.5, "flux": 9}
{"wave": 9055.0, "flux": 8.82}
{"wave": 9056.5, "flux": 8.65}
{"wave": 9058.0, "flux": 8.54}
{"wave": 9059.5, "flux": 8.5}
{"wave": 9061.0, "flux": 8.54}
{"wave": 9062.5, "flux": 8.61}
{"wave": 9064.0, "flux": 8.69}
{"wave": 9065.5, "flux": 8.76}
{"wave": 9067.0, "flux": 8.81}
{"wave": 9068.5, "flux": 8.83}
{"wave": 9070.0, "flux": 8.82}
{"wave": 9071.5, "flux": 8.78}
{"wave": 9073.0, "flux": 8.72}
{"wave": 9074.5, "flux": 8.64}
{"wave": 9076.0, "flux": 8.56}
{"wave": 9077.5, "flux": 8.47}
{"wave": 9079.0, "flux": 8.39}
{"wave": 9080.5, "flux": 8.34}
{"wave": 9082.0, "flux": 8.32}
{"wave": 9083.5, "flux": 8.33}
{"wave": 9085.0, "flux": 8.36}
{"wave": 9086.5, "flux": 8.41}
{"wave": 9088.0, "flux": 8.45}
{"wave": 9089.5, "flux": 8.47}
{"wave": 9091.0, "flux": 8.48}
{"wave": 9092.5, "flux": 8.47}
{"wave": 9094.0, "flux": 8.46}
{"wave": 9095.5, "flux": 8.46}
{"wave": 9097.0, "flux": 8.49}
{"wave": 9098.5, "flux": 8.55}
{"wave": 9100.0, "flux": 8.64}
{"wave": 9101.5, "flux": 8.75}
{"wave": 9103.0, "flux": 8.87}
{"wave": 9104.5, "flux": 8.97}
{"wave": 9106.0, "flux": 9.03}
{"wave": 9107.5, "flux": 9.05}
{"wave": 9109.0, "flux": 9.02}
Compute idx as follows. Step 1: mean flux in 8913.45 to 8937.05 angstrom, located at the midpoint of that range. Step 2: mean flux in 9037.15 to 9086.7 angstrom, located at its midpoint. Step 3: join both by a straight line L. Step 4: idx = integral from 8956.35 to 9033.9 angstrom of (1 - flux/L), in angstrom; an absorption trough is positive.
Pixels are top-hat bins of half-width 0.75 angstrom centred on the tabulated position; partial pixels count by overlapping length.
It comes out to 5.2 angstrom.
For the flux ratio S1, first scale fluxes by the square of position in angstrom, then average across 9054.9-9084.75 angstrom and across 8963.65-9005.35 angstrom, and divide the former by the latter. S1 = 1.1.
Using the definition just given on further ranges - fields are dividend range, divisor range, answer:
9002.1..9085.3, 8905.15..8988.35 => 1.05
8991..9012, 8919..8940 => 0.92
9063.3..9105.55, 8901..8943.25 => 1.03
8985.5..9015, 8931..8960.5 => 0.98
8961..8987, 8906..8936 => 0.95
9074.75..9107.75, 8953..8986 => 1.09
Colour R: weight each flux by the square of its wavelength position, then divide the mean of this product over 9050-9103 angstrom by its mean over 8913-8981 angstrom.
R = 1.1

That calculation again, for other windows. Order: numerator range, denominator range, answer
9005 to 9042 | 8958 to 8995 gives 1.06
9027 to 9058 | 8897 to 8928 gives 1.03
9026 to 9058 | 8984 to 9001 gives 1.15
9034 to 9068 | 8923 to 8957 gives 1.08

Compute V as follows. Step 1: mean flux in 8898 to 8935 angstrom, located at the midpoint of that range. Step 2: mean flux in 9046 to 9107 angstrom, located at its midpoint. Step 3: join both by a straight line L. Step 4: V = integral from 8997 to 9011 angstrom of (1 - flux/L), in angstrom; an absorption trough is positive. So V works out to 1.43 angstrom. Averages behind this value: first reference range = 8.74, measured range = 7.81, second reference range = 8.67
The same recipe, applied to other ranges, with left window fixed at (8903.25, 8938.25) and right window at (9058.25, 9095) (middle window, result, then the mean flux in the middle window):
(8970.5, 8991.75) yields 1.2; 8.14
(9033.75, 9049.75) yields -0.3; 8.76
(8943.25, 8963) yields 1.5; 7.97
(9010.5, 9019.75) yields 0.4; 8.23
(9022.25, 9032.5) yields -0.1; 8.64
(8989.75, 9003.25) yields 1.5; 7.66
